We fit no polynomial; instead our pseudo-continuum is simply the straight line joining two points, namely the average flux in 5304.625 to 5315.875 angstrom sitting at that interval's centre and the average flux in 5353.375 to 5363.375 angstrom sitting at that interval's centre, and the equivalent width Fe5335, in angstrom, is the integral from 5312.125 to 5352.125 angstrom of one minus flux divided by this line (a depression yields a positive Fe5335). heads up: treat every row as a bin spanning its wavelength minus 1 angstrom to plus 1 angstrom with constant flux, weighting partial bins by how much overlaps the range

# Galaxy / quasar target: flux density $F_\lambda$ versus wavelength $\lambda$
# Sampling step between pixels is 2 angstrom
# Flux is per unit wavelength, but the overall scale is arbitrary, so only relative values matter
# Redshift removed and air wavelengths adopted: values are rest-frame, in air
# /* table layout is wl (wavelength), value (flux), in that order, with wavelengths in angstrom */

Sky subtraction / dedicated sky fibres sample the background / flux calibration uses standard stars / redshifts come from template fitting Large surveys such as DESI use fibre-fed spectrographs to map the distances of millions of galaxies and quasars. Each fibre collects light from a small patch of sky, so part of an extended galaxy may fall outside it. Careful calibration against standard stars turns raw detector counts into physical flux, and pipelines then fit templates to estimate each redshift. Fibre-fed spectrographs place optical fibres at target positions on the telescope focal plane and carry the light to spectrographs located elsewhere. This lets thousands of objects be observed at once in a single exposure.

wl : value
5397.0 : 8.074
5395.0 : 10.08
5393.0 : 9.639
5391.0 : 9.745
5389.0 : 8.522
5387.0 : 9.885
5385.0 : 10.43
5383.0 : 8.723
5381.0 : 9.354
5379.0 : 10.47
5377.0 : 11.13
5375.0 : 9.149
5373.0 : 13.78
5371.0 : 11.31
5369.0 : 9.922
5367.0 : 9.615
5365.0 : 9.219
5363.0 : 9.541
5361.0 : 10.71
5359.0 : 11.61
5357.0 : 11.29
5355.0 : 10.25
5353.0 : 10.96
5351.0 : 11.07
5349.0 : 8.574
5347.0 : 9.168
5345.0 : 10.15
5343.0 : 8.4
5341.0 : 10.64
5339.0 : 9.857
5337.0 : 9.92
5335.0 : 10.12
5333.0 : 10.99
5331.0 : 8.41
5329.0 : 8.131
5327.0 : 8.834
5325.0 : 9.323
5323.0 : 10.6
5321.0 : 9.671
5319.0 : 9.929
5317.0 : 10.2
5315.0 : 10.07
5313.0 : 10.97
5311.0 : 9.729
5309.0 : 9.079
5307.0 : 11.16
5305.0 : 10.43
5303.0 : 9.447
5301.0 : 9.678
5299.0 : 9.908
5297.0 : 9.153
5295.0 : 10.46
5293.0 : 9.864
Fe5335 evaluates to 2.8 angstrom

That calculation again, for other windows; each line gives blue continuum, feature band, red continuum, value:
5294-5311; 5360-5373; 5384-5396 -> -0.8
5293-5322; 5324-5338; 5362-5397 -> 0.8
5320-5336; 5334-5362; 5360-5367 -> -1.5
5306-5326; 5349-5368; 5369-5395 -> -0.5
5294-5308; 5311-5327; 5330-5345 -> -0.1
